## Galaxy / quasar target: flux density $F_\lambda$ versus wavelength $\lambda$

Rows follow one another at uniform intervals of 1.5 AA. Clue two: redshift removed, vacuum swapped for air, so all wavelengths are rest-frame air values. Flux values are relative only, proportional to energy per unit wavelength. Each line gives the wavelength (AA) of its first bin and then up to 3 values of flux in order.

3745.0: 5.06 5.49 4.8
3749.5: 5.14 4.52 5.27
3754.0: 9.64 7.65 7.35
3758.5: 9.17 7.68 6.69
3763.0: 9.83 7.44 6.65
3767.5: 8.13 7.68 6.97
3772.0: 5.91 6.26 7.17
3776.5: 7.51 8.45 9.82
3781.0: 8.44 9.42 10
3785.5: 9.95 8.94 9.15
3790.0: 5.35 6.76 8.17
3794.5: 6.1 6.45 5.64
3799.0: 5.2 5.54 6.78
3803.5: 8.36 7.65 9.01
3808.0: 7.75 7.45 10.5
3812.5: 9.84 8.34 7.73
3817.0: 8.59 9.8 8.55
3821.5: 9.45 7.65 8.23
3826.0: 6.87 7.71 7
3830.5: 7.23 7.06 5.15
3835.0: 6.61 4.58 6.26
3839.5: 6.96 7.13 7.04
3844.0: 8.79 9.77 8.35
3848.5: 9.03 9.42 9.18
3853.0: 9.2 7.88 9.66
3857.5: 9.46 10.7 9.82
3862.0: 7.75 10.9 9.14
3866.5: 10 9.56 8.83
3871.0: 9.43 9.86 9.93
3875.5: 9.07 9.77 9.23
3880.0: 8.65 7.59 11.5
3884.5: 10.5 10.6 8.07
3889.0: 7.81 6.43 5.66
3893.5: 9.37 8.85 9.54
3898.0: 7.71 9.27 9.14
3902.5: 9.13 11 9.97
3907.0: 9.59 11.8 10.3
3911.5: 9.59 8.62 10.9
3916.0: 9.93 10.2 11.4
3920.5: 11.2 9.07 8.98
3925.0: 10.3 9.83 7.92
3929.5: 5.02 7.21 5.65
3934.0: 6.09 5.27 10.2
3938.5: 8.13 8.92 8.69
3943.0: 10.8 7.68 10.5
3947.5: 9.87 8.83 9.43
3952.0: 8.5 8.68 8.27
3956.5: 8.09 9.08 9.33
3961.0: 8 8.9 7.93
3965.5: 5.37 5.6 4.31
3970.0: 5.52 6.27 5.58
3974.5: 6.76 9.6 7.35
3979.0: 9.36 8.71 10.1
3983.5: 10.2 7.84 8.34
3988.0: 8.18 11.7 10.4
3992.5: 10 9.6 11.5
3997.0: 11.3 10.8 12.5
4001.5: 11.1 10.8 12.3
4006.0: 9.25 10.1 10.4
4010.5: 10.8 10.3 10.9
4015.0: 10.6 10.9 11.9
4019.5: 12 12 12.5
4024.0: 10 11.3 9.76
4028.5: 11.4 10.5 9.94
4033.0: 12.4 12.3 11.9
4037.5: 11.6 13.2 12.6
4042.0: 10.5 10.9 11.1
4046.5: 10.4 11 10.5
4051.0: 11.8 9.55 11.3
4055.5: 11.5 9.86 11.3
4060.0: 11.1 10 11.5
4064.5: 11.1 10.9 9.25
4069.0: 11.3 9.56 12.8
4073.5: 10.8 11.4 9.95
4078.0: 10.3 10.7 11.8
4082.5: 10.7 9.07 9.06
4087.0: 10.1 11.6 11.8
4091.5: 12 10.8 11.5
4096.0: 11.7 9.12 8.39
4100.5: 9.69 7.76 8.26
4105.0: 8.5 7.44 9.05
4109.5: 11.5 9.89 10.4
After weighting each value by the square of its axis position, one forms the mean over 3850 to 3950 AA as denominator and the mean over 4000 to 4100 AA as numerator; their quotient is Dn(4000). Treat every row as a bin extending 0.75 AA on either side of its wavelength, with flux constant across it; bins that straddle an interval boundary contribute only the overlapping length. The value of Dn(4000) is 1.3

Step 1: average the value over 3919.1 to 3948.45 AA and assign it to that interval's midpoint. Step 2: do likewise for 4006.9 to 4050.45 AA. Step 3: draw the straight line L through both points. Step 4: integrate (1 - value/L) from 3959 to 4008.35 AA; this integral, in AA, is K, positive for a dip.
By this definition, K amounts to 5.2 AA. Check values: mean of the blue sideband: 8.56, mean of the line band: 8.93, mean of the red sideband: 11.2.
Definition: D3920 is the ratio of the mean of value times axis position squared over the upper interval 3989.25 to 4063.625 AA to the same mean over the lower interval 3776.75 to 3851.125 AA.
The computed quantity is 1.6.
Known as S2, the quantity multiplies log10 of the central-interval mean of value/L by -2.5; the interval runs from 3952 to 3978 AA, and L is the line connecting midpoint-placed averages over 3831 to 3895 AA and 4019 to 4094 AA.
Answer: 0.317 mag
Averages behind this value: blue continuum 8.61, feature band 7.37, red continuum 11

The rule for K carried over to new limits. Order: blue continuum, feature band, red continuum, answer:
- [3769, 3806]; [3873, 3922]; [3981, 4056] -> -1.77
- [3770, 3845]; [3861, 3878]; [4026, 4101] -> -2.14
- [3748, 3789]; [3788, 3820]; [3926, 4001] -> 1.00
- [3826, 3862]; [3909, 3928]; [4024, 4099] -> -2.09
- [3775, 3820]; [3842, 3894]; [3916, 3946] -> -4.66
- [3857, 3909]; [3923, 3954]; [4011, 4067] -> 4.84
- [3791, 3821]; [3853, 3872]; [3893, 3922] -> -1.09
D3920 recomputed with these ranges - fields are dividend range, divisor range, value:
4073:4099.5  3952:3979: 1.52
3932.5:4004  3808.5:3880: 1.09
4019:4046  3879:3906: 1.37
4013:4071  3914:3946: 1.34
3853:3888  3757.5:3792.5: 1.25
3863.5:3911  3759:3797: 1.26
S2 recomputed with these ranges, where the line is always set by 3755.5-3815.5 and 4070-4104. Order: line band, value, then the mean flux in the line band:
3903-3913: -0.16 mag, 10.2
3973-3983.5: 0.11 mag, 8.54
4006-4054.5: -0.12 mag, 11.1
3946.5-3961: 0.04 mag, 8.88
